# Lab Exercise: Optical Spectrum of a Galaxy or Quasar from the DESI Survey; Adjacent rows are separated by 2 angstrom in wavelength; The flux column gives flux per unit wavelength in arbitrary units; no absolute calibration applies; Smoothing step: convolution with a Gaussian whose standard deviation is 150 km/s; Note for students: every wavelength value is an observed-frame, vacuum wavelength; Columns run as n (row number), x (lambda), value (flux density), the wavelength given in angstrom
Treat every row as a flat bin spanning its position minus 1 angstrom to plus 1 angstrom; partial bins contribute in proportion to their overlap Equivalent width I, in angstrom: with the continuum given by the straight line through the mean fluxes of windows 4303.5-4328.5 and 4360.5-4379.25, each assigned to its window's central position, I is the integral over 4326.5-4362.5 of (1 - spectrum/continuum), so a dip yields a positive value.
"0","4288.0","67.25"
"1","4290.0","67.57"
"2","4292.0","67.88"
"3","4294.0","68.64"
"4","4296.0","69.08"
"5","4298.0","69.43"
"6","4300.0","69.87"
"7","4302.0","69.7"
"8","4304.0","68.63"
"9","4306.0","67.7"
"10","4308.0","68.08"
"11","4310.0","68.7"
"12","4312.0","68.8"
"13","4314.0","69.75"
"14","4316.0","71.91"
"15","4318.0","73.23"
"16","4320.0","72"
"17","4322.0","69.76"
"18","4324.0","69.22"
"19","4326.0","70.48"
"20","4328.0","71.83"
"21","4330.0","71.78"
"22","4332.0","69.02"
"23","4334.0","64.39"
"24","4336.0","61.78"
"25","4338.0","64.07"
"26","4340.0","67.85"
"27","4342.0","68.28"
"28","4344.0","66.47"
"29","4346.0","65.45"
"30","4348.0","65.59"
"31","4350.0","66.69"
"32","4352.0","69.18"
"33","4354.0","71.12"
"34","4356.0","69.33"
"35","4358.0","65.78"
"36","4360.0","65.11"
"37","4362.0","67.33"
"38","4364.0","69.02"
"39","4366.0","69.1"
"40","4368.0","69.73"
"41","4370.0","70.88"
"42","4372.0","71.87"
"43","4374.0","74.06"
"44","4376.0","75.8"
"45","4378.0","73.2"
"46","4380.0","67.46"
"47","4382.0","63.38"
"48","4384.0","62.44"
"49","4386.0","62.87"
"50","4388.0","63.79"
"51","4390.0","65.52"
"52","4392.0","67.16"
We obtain 1.6 angstrom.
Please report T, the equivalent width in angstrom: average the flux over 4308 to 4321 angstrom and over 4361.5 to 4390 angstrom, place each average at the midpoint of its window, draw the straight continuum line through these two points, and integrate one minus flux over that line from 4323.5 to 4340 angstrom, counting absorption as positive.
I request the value 0.52 angstrom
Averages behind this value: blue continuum 70.5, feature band 67.8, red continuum 68.6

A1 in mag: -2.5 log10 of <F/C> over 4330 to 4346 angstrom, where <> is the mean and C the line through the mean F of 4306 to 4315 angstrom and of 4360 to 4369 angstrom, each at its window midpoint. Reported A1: 0.04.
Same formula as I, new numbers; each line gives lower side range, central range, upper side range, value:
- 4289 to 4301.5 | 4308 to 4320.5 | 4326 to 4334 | -0.2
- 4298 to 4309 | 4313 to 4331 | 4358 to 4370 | -0.7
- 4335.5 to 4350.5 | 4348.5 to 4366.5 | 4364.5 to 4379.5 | 0.2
